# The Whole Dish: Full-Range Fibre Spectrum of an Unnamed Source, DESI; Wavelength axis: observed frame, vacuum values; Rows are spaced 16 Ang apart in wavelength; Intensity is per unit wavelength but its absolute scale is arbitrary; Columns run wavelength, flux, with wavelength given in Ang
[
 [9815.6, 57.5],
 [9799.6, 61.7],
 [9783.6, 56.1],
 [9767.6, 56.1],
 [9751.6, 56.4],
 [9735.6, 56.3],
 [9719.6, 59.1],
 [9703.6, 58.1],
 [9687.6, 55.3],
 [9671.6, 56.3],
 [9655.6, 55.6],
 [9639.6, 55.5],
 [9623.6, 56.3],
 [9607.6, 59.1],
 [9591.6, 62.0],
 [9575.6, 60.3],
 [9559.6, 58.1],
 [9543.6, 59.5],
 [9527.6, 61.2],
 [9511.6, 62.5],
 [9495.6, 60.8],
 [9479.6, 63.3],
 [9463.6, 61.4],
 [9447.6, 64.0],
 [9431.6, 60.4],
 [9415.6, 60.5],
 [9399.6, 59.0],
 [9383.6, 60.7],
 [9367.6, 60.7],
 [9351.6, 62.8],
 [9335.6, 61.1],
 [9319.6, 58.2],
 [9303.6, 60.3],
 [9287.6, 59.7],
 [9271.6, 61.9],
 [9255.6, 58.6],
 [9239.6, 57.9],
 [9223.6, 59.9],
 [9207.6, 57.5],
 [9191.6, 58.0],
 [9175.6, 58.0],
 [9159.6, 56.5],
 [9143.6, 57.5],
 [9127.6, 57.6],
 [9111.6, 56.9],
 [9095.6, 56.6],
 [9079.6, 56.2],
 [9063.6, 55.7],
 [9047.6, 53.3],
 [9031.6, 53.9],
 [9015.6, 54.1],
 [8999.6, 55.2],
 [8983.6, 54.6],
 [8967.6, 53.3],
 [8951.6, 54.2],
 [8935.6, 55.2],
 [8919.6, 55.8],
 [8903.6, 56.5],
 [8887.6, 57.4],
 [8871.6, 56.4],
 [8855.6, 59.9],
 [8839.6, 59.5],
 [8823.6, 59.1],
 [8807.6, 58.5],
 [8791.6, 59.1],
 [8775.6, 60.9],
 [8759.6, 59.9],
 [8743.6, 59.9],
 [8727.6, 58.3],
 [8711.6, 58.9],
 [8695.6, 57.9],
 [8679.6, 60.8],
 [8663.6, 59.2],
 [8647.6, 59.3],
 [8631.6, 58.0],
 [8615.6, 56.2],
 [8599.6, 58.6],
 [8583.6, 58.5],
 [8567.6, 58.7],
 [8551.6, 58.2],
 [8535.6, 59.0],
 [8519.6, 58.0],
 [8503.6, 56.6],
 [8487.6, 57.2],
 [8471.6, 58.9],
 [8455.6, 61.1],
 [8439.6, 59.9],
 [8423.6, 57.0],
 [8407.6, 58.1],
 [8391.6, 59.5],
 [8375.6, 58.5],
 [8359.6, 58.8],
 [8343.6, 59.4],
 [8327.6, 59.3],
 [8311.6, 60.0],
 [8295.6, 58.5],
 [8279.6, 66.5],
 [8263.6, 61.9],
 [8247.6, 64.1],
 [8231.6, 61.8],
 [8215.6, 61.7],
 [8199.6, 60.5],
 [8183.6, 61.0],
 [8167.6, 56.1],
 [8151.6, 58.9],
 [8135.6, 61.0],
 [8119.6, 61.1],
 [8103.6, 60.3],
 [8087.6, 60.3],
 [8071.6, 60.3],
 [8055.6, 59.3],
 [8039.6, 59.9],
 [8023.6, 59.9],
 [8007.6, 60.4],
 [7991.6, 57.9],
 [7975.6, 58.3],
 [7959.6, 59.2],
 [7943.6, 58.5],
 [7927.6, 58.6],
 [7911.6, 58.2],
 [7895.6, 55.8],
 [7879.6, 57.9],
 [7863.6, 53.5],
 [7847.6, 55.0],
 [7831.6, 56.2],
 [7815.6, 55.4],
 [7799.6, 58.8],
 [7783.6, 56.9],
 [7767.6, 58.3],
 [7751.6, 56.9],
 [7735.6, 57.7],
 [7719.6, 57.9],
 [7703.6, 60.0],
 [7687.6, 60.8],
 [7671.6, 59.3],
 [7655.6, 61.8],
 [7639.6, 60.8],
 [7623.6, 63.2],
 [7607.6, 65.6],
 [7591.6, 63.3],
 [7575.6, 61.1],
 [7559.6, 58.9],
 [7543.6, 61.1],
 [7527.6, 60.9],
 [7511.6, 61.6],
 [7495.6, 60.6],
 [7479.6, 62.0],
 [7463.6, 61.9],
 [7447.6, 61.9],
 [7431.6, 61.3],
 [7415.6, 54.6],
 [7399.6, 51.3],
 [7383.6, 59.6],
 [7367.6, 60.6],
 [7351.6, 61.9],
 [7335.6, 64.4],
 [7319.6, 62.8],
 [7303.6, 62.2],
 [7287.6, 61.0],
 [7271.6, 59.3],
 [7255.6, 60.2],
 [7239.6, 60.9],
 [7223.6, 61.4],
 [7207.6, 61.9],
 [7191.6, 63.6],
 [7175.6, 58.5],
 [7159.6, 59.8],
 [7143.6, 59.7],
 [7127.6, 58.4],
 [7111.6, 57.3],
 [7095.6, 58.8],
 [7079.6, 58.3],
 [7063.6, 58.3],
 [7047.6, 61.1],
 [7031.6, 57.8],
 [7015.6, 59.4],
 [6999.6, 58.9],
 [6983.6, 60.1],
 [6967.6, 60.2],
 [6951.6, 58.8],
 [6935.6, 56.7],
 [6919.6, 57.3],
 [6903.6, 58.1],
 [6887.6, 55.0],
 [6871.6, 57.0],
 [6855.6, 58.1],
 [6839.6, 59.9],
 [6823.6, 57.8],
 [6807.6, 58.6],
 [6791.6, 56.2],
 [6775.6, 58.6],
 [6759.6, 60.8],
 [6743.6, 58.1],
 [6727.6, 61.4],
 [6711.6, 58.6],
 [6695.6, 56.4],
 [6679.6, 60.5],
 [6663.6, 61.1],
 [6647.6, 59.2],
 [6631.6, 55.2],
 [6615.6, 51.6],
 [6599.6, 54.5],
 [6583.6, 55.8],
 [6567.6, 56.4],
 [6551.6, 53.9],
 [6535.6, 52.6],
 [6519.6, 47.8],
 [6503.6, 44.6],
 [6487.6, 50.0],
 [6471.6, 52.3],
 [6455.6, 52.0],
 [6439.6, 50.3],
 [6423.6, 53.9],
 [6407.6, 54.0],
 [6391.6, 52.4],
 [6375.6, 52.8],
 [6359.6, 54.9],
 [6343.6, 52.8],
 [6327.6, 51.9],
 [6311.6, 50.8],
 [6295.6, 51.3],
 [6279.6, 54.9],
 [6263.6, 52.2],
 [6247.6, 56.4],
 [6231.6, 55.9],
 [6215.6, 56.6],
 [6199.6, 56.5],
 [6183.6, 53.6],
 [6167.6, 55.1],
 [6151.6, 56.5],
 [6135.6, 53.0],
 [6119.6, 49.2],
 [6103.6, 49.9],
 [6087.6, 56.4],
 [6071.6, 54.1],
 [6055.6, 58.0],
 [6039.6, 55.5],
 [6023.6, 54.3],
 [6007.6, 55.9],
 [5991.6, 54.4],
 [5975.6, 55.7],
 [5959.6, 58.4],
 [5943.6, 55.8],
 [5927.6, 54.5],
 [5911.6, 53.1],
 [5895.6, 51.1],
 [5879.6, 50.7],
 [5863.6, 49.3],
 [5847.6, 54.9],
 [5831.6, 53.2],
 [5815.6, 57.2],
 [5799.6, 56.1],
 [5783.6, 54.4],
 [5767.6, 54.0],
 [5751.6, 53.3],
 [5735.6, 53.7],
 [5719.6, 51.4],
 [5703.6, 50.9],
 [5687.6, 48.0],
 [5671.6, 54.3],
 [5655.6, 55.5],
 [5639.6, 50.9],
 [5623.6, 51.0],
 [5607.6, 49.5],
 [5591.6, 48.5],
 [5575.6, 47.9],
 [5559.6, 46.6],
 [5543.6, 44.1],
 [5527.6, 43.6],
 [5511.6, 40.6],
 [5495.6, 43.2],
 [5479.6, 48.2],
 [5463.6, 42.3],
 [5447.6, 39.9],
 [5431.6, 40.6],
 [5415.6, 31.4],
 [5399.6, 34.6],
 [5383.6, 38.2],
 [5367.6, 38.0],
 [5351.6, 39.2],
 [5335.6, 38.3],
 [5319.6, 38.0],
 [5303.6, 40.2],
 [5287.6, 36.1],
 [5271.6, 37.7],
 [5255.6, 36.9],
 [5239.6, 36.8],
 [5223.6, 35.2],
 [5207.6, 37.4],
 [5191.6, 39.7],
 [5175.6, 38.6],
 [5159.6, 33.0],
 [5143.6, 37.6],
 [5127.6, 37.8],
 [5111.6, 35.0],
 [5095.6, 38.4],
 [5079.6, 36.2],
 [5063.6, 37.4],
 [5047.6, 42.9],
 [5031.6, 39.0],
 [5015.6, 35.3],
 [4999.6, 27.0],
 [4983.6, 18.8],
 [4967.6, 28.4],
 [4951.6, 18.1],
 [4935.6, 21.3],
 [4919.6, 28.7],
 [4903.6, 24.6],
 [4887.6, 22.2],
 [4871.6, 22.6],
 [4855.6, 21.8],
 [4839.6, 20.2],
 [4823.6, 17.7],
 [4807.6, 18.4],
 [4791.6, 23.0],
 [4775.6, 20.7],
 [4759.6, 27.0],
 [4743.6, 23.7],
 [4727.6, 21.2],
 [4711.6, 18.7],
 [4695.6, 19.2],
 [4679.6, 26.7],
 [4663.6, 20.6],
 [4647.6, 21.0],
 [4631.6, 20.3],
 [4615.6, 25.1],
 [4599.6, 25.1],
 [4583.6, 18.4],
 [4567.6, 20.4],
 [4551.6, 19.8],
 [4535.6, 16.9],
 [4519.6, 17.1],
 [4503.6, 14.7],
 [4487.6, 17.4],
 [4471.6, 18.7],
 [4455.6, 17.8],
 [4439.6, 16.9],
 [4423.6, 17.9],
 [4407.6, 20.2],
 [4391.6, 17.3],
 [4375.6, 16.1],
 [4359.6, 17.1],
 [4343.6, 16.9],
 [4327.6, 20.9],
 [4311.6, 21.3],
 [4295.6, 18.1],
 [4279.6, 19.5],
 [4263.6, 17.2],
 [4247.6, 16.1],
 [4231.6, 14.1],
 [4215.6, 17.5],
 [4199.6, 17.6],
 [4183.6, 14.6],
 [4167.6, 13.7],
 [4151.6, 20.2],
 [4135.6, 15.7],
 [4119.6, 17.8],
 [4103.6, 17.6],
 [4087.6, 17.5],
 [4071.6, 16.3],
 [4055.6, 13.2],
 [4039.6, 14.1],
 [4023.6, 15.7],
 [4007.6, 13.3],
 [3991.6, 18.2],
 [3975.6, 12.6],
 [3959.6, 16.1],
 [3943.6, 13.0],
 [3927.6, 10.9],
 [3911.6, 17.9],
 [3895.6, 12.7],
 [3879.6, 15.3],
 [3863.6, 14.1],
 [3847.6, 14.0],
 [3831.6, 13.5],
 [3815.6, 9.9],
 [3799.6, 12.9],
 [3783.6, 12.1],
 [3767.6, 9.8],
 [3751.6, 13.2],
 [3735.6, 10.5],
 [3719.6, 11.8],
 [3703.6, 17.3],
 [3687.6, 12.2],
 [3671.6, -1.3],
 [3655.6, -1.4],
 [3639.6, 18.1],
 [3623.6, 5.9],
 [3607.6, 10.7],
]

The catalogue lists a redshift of 0.26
